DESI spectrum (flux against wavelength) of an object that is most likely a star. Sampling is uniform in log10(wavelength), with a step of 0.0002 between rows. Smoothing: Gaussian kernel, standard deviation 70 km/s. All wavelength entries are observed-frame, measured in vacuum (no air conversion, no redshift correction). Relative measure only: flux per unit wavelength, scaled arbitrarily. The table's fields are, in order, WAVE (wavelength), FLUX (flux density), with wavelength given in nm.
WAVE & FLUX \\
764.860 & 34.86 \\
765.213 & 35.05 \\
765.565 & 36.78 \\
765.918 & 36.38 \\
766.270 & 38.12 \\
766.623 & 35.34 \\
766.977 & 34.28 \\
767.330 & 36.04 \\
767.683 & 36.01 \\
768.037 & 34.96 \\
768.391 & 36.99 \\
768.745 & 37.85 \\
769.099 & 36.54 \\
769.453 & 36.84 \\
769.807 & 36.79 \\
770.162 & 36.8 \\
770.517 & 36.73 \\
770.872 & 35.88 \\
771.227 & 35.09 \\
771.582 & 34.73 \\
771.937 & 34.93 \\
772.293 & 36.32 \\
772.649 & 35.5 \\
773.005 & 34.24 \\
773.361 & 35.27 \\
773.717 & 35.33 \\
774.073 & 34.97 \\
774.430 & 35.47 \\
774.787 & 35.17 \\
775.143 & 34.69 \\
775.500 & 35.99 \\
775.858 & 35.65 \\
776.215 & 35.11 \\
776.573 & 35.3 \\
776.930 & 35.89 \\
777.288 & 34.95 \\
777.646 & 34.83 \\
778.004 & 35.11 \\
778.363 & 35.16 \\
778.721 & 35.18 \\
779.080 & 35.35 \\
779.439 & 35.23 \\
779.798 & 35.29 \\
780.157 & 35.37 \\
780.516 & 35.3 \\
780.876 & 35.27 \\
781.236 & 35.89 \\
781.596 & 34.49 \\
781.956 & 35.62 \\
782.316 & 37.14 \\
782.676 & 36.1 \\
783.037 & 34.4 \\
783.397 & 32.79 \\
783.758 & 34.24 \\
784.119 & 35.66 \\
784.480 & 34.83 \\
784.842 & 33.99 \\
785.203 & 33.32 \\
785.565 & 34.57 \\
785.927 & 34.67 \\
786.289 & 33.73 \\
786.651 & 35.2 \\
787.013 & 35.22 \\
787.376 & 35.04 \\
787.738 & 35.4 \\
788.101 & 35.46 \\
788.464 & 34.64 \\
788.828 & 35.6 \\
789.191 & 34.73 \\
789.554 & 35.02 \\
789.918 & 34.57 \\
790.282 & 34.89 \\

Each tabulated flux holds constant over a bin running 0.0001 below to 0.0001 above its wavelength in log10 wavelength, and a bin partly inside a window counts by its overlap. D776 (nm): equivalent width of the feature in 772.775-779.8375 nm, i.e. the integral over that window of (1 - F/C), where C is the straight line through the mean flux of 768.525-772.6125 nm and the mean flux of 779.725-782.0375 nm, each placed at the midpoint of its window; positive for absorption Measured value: 0.10 nm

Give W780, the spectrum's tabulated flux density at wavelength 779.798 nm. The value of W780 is 35.29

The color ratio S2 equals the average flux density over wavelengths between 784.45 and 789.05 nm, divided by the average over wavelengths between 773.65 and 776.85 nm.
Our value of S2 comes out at 0.98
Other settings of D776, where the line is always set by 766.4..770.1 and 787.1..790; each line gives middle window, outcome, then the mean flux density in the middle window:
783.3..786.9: 0.09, 34.4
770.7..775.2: 0.09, 35.2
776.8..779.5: 0.03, 35.2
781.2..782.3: 0.00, 35.5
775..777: 0.02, 35.4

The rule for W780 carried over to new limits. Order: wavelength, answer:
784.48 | 34.83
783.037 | 34.4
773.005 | 34.24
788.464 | 34.64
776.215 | 35.11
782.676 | 36.1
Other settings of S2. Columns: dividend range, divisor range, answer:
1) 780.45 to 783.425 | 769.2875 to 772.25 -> 0.98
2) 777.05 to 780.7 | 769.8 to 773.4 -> 0.99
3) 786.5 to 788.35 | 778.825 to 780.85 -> 1.00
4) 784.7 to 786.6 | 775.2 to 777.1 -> 0.96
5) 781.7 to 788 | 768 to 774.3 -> 0.97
